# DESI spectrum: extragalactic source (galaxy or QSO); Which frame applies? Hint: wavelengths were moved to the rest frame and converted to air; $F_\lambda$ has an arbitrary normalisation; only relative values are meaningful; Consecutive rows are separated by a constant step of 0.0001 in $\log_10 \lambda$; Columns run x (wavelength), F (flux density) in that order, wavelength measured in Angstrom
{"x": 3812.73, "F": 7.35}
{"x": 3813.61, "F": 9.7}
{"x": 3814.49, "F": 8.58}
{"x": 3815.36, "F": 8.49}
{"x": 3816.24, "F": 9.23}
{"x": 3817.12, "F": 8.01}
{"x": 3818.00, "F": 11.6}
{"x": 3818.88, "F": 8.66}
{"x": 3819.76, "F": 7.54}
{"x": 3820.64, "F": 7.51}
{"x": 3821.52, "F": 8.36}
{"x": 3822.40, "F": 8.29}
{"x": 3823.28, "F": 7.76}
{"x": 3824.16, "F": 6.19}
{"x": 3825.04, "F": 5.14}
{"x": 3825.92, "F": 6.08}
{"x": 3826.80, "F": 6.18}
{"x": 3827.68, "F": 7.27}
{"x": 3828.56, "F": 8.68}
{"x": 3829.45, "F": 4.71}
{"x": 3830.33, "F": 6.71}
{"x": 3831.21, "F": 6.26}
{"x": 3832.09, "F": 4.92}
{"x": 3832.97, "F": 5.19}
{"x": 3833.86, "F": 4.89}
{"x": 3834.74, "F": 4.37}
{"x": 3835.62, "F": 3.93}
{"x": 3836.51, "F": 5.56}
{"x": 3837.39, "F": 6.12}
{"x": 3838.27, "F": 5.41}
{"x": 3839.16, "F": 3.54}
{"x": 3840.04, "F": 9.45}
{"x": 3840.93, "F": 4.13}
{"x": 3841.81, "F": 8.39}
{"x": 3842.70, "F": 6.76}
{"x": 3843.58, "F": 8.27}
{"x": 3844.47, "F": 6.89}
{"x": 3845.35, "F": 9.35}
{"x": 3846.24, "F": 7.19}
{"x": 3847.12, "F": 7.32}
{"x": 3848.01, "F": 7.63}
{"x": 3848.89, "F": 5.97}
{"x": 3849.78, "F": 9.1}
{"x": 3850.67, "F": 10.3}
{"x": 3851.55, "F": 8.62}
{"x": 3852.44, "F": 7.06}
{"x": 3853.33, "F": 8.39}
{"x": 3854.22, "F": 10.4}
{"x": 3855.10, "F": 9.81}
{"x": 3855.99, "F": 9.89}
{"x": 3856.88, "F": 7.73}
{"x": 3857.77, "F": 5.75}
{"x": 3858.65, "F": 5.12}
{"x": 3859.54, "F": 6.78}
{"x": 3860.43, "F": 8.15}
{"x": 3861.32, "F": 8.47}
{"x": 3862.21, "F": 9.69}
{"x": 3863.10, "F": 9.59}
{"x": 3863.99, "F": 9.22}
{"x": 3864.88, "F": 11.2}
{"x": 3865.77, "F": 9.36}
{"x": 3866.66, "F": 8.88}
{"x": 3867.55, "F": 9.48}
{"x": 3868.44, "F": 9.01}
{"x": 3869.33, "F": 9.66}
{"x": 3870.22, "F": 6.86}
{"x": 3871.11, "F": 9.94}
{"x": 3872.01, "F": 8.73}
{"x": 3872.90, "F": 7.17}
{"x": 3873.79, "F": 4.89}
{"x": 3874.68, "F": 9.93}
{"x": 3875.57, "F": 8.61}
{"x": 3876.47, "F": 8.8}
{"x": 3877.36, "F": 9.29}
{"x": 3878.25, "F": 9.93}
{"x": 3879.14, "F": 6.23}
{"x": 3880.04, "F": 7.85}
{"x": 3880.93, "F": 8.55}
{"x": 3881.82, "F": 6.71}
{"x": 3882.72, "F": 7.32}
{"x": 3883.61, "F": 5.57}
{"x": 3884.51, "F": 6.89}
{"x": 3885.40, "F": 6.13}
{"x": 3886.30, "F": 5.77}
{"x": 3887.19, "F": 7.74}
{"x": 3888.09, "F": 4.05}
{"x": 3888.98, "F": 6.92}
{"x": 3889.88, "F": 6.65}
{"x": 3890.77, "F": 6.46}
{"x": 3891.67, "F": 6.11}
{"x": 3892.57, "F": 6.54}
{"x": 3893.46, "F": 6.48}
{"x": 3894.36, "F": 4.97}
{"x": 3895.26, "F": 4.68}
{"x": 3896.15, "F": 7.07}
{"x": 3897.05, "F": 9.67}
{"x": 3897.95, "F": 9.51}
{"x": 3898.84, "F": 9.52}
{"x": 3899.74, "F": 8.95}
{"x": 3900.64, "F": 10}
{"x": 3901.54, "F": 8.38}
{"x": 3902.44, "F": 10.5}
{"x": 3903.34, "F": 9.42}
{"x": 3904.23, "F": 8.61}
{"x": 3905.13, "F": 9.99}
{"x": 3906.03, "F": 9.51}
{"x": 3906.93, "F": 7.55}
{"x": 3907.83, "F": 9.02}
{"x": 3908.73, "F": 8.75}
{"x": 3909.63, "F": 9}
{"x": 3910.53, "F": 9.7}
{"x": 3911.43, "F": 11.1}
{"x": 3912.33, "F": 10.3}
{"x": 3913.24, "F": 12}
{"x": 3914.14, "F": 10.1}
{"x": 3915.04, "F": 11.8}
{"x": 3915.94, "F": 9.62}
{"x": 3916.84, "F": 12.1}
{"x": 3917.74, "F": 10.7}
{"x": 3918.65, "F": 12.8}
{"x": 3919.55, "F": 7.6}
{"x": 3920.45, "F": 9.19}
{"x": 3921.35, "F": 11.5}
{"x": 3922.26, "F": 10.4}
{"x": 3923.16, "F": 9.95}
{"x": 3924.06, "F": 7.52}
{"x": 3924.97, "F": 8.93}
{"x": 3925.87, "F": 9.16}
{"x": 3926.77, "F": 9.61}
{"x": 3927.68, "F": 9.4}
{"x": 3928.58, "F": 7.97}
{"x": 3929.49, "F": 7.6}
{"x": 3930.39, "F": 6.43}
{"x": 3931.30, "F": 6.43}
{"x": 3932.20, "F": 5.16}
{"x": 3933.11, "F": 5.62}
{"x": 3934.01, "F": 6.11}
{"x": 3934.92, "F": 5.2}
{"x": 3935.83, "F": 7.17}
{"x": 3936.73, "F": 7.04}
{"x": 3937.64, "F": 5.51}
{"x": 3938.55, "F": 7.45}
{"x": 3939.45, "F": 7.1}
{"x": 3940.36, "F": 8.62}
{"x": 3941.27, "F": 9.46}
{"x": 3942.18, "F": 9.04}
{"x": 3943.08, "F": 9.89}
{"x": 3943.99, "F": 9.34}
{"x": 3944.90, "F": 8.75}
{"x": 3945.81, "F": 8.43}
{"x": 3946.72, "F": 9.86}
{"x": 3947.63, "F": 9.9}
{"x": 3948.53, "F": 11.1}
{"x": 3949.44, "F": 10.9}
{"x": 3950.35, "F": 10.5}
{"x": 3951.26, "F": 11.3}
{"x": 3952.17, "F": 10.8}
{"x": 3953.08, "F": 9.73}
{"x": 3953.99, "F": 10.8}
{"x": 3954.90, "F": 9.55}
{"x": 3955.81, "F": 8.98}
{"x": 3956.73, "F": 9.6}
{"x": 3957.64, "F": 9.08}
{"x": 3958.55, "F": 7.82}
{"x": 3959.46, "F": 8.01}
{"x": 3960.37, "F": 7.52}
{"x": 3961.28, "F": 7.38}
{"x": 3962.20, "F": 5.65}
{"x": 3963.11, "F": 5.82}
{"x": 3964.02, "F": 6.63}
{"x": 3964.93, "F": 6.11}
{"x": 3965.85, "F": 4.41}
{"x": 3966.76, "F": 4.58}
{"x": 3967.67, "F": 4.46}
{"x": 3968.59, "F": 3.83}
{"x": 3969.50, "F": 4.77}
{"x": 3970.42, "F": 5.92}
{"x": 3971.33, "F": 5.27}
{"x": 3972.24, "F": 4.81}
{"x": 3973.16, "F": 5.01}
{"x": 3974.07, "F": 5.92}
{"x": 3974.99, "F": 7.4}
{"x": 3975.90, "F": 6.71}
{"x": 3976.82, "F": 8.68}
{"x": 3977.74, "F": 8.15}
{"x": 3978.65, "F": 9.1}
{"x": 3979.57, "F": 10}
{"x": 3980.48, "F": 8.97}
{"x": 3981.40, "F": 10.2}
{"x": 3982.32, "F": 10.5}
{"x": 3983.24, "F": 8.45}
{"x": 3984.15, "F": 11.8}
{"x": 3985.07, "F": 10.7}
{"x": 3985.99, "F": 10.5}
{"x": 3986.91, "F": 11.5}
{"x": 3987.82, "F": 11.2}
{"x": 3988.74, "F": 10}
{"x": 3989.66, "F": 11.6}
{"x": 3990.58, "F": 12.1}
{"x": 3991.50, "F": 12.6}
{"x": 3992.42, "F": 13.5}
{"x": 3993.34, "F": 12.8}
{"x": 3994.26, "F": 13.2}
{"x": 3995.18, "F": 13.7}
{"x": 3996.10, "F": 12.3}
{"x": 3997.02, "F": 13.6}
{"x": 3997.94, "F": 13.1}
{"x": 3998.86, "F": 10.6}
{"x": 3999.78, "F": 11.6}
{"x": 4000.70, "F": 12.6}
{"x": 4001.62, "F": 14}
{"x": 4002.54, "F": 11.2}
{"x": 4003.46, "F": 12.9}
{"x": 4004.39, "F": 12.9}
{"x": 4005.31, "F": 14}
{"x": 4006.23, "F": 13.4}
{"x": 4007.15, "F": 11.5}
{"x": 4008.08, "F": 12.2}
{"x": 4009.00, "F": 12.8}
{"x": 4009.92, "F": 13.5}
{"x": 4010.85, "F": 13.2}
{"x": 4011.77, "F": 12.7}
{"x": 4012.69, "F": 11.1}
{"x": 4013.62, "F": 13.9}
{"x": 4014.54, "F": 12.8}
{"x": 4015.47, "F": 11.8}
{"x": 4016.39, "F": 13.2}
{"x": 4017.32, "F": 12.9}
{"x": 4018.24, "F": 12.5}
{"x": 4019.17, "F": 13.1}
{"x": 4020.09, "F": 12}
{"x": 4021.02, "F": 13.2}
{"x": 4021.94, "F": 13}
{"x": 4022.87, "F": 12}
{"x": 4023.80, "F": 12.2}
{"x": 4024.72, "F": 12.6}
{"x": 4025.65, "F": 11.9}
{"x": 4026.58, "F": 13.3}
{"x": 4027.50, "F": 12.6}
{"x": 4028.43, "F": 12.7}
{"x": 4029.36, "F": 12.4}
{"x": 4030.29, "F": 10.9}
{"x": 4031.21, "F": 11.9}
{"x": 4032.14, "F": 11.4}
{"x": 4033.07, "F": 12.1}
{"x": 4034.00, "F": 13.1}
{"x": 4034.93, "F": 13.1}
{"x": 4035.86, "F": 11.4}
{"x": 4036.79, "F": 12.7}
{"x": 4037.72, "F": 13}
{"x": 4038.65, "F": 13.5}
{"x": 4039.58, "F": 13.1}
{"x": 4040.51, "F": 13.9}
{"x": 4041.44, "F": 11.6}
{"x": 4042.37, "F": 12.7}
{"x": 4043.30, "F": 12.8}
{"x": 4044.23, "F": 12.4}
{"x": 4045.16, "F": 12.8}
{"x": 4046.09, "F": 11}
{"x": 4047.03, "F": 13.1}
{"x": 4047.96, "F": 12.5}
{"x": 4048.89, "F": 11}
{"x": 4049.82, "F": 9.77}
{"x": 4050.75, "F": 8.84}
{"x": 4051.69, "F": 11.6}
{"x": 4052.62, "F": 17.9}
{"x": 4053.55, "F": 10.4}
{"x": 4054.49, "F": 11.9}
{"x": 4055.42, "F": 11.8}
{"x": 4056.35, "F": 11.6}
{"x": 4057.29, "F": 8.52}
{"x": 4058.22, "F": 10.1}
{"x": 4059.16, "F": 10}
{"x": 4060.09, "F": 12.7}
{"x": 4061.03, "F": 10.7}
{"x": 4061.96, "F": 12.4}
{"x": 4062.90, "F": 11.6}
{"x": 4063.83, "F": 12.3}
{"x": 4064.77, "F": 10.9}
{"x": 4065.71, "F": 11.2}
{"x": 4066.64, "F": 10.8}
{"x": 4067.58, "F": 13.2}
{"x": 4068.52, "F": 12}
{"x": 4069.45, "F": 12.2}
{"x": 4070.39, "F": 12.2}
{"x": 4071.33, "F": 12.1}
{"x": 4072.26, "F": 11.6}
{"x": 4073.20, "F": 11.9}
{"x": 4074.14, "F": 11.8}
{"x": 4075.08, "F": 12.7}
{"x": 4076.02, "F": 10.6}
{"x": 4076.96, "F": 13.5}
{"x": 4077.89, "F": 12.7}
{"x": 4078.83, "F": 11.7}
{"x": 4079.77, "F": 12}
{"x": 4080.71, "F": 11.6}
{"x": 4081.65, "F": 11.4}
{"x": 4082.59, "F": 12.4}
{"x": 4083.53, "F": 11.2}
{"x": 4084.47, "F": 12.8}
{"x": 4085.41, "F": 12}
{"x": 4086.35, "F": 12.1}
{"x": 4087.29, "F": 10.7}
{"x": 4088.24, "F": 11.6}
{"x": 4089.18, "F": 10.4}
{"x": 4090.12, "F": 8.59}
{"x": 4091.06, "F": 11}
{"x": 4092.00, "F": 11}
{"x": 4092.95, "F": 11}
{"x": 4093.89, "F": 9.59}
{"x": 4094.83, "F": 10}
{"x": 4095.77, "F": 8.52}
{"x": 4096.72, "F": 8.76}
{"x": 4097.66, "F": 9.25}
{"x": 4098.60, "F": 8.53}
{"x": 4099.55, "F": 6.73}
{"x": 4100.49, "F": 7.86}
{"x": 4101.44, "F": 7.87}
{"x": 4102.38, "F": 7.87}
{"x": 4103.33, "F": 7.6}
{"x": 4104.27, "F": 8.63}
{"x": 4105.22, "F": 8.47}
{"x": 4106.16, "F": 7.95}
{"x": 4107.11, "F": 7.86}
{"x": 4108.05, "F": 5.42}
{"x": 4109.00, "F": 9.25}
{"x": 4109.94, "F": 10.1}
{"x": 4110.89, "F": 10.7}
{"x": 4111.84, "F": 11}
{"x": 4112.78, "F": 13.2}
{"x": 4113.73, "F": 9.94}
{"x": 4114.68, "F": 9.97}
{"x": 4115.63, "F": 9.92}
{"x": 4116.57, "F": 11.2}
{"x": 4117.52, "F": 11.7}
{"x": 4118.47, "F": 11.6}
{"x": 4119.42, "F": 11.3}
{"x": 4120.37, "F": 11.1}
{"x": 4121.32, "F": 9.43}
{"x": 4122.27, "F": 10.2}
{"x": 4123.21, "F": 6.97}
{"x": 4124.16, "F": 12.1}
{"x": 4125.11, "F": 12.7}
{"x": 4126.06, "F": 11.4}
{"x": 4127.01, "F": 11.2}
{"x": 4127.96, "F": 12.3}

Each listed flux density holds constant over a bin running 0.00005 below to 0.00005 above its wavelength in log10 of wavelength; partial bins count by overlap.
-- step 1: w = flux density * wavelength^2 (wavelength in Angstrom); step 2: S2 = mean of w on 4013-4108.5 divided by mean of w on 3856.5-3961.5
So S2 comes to 1.44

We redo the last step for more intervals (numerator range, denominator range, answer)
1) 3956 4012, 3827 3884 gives 1.37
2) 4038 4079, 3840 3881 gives 1.59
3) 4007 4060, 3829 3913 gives 1.71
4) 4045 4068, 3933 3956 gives 1.38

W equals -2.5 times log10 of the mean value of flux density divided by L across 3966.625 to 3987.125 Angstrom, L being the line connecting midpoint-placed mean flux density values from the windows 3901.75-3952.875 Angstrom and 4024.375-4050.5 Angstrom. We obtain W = 0.34 mag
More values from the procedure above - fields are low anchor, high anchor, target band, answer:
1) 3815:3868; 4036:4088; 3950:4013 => 0.06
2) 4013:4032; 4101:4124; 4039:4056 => -0.04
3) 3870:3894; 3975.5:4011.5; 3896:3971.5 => 0.07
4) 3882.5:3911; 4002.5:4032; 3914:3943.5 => 0.05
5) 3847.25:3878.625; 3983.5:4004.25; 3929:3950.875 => 0.31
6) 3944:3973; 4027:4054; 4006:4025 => -0.16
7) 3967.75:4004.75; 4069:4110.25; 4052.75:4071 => -0.13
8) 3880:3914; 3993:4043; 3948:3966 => 0.18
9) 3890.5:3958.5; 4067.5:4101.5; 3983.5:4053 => -0.22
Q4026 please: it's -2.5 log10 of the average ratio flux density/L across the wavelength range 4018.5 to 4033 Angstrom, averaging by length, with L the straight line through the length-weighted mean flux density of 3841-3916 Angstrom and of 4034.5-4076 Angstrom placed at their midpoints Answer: -0.10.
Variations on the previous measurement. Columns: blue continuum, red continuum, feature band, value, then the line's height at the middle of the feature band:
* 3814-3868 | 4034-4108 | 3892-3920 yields -0.08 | 8.55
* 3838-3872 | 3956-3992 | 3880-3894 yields 0.23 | 8.12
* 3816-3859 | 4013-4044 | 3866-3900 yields 0.12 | 8.46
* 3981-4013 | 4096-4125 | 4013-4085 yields -0.12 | 10.9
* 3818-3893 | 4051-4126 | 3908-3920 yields -0.25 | 8.26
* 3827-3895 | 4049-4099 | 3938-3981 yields 0.15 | 9.18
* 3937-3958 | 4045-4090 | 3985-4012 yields -0.20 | 10.3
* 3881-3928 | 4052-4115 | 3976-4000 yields -0.16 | 9.59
